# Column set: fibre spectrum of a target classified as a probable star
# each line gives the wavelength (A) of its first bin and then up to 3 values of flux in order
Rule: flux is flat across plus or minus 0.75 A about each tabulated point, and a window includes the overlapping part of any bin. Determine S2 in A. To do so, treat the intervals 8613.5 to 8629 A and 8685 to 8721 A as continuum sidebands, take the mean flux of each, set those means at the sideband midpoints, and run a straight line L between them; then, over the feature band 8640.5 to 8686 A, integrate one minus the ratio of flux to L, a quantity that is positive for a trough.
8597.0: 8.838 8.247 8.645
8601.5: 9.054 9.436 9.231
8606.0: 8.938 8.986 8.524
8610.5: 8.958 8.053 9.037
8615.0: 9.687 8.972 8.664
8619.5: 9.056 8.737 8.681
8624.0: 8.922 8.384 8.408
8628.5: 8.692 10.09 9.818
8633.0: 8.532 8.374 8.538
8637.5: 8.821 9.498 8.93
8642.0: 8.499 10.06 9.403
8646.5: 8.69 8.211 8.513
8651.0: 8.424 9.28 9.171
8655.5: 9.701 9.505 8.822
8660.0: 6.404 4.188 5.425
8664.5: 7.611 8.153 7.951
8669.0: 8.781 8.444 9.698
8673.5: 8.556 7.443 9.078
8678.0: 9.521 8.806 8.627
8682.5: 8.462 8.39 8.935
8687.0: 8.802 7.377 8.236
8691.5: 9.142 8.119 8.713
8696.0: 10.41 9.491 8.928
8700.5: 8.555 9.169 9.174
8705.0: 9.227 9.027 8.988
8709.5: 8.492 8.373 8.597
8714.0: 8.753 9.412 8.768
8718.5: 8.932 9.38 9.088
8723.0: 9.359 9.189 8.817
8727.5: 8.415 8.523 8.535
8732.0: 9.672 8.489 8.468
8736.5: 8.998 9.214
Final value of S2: 2.18 A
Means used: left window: 8.83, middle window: 8.43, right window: 8.88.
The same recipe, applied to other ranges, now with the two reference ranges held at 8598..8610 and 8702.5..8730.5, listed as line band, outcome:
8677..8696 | 0.5 A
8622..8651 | 0.0 A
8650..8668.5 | 2.1 A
